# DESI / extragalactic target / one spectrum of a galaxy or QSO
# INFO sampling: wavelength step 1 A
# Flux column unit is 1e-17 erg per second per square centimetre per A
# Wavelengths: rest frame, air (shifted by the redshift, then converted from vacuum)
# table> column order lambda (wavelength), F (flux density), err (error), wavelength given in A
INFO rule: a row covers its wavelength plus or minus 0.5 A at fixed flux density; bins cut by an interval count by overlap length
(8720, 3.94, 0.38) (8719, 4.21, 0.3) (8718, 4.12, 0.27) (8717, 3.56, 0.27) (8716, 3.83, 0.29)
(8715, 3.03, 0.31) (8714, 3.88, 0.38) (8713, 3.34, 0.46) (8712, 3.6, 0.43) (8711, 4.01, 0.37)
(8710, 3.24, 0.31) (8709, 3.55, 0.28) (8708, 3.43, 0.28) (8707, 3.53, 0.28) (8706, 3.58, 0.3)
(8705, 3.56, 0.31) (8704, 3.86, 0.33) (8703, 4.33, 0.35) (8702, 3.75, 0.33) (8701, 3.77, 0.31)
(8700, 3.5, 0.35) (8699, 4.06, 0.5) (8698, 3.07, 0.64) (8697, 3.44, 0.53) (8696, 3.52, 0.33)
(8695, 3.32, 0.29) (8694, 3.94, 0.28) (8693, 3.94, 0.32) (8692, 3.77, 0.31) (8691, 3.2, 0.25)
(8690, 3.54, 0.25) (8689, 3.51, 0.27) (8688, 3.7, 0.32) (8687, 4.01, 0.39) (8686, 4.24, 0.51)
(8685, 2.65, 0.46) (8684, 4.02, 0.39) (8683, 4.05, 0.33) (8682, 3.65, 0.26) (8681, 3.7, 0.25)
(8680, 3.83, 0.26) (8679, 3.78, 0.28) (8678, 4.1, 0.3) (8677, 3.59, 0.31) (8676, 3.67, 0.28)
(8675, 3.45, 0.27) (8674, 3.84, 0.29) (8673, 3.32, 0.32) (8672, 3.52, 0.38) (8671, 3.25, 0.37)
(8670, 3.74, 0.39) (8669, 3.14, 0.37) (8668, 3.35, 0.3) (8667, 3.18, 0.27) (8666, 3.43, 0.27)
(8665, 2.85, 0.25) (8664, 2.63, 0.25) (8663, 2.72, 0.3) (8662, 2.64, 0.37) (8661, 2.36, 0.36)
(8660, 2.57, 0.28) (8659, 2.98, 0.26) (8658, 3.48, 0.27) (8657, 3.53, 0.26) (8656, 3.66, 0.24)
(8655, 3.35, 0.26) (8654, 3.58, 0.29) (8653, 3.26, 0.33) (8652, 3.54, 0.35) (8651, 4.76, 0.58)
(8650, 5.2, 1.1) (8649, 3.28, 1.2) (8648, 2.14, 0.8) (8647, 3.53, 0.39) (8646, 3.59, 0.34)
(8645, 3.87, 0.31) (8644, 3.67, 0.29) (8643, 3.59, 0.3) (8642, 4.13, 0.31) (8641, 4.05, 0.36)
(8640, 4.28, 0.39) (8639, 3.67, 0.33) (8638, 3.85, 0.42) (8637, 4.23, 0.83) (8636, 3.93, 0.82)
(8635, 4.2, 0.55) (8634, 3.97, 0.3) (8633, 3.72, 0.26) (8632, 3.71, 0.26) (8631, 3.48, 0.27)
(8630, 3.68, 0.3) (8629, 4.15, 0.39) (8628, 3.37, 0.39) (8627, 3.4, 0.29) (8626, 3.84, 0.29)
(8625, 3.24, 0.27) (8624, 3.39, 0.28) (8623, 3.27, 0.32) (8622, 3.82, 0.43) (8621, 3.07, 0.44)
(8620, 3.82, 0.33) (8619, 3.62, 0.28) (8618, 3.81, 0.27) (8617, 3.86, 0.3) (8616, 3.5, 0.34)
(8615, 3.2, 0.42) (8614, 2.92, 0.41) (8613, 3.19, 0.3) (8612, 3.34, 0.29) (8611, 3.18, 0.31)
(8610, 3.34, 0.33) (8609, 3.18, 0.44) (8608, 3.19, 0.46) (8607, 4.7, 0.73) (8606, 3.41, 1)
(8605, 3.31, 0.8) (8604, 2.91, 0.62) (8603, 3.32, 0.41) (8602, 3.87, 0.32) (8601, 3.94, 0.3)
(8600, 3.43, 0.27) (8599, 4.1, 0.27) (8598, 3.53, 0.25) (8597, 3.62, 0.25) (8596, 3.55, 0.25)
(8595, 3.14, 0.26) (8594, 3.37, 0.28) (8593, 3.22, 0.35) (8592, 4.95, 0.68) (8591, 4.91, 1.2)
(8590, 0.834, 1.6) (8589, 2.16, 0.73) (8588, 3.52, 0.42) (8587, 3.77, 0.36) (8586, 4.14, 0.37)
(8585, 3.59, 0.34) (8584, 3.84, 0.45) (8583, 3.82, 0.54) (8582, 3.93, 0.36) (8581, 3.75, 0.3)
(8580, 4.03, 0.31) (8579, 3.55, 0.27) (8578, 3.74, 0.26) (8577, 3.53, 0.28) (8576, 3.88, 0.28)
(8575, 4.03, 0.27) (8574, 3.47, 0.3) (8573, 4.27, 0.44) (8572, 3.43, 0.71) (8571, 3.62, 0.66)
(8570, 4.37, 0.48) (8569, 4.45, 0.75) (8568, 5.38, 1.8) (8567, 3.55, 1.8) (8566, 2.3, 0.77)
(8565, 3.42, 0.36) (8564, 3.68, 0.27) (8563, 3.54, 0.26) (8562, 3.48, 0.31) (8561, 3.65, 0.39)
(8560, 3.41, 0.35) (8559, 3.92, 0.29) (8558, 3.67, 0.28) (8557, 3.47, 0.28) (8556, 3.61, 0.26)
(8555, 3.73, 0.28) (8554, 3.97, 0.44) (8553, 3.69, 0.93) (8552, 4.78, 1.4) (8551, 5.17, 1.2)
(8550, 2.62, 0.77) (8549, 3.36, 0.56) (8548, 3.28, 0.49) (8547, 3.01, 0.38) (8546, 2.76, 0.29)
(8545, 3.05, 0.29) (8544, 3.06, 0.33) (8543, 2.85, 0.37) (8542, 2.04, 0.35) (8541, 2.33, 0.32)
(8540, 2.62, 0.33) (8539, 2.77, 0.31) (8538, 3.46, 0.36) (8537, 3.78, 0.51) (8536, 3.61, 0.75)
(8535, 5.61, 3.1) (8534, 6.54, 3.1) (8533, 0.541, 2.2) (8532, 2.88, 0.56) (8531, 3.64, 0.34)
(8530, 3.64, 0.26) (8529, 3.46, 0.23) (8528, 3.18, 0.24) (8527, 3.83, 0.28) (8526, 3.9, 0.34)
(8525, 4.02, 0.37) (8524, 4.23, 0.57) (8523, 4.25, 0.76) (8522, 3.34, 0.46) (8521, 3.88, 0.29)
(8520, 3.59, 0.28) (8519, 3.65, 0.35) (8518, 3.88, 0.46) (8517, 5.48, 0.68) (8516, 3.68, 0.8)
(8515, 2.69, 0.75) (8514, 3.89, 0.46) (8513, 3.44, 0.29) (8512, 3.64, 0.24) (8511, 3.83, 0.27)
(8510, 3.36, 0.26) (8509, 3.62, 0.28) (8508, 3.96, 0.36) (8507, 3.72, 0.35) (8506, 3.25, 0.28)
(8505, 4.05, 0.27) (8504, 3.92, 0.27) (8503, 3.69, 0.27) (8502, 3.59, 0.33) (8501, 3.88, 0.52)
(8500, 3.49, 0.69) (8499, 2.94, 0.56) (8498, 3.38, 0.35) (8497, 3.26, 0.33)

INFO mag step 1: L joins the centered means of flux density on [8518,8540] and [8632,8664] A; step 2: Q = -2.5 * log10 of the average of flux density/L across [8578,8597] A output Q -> 0.02 mag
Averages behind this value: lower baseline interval 3.68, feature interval 3.57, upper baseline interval 3.58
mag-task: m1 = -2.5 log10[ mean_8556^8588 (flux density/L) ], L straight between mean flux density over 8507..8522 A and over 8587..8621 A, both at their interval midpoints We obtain -0.06 mag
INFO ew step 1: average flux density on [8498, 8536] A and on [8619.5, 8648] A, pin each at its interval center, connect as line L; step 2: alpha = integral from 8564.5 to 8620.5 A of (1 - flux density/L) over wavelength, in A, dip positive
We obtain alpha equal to 1.7 A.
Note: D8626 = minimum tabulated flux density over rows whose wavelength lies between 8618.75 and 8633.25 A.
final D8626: 3.07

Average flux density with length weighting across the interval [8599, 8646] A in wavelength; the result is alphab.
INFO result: 3.63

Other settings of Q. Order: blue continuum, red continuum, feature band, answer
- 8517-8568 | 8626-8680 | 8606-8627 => 0.03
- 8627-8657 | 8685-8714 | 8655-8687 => 0.09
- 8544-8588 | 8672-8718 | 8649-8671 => 0.11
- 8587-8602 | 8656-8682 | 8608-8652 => -0.08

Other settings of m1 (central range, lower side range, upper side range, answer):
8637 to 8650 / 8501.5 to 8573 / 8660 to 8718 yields -0.05 mag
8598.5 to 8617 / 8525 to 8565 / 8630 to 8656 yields 0.07 mag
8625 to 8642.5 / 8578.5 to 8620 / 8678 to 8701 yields -0.08 mag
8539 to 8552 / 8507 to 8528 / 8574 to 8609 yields 0.21 mag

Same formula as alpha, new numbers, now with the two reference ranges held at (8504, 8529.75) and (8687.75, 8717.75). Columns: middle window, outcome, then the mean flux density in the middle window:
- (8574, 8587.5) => -0.3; 3.8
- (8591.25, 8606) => 0.3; 3.61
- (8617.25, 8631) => 0.4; 3.58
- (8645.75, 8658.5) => 0.2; 3.61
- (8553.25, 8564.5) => 0.2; 3.65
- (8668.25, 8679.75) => 0.2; 3.58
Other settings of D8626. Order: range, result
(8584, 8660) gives 0.834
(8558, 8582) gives 2.3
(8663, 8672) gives 2.63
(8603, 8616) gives 2.91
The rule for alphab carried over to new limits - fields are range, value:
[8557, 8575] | 3.74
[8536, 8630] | 3.53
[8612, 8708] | 3.57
